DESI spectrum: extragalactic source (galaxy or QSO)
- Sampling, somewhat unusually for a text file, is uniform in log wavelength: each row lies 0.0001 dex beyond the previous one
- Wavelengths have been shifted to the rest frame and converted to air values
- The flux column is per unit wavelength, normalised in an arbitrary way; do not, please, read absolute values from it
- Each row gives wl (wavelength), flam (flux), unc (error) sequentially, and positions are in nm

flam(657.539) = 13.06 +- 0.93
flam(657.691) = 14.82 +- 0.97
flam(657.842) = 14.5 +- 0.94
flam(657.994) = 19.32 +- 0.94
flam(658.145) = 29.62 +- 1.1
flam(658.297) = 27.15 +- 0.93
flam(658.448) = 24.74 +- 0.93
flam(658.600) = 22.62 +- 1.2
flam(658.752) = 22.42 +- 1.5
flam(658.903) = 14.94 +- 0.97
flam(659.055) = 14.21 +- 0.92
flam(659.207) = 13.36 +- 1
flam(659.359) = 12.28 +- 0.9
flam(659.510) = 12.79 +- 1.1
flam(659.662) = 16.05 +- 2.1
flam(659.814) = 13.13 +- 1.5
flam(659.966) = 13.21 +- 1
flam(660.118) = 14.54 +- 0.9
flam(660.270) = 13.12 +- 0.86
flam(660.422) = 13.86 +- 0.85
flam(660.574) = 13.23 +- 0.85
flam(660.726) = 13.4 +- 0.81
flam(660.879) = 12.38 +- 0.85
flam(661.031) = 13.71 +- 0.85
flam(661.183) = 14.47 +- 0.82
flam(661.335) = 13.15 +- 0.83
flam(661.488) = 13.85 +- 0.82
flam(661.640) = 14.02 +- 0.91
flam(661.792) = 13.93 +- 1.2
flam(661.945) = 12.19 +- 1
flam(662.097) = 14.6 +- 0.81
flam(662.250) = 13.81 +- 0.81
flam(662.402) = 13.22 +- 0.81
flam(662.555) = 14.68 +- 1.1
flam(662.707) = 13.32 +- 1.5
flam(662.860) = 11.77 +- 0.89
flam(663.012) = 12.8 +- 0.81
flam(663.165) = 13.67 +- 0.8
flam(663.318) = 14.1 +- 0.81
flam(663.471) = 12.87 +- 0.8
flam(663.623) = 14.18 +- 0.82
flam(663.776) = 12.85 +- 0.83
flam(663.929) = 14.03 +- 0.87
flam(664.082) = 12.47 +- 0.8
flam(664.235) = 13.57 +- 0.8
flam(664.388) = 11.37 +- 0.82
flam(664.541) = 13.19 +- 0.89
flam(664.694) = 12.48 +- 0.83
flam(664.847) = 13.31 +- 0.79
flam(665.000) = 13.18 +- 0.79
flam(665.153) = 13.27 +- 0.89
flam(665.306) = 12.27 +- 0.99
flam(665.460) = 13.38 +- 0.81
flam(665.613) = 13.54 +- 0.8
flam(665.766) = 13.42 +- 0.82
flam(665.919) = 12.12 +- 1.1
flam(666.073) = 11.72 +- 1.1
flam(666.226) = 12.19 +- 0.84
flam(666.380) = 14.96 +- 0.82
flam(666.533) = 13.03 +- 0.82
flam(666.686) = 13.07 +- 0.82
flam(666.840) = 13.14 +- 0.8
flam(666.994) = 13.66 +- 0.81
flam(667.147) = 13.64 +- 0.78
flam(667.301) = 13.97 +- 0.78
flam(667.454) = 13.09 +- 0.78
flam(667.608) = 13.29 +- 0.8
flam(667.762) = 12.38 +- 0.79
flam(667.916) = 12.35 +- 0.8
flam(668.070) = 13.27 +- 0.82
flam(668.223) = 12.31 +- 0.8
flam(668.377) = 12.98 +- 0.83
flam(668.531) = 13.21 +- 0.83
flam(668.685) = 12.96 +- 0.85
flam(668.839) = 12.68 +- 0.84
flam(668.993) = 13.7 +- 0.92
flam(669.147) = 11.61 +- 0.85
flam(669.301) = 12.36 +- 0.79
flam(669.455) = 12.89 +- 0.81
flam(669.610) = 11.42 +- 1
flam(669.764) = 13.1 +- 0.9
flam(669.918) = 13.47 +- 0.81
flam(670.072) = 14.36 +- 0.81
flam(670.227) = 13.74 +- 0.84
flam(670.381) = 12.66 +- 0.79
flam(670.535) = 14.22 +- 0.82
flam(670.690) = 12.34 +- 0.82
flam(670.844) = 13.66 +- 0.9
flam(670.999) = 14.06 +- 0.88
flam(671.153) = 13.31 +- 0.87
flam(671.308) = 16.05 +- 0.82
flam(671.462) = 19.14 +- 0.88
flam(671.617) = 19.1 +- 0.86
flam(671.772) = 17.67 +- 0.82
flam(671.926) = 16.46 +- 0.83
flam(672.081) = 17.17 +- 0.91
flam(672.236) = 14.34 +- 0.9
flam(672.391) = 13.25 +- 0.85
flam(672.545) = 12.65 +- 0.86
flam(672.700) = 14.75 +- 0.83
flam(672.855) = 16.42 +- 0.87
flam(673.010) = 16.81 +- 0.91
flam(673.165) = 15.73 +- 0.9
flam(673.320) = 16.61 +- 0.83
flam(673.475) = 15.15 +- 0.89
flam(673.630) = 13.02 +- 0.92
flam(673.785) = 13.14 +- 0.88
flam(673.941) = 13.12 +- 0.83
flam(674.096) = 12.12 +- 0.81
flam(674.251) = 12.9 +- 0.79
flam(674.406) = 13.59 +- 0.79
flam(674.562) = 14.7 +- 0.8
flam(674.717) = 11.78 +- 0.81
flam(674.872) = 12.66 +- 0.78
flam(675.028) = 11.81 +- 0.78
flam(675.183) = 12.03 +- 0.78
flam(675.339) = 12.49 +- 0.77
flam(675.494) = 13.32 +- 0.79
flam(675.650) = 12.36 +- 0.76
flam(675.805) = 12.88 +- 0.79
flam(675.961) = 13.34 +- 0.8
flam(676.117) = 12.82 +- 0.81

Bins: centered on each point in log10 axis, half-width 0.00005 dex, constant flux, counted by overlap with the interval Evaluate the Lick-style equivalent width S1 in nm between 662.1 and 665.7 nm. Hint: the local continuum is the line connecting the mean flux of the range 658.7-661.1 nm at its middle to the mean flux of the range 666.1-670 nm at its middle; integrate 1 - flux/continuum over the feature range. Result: 0.086 nm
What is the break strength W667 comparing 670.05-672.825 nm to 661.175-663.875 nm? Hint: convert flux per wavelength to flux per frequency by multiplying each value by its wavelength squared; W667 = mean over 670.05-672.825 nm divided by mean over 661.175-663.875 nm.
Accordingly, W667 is 1.1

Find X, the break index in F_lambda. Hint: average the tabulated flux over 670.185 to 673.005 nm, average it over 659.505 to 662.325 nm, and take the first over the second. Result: 1.11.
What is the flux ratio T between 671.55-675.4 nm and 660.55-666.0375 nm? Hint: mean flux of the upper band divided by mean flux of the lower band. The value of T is 1.08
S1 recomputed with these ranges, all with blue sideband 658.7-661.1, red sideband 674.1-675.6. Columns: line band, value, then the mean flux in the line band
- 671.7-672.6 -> -0.16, 15.3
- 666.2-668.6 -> 0.04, 13.2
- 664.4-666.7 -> 0.11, 13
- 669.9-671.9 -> -0.29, 15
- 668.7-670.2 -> 0.04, 12.9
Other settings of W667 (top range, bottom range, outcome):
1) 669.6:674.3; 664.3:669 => 1.14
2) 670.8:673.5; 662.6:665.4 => 1.23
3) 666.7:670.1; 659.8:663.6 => 0.98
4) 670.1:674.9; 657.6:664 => 1.00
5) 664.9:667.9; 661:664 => 0.98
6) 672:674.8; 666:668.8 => 1.11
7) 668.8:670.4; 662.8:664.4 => 1.00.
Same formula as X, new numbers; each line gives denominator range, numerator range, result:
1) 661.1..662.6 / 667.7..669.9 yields 0.92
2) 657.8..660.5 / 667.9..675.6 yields 0.80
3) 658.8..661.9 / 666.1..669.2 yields 0.95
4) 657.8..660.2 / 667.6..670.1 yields 0.72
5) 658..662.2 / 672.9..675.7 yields 0.86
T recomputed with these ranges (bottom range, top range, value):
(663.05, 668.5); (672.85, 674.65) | 1.10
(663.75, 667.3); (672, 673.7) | 1.16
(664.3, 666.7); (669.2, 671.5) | 1.06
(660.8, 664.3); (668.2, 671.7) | 1.02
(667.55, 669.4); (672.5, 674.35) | 1.13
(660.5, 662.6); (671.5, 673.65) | 1.16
